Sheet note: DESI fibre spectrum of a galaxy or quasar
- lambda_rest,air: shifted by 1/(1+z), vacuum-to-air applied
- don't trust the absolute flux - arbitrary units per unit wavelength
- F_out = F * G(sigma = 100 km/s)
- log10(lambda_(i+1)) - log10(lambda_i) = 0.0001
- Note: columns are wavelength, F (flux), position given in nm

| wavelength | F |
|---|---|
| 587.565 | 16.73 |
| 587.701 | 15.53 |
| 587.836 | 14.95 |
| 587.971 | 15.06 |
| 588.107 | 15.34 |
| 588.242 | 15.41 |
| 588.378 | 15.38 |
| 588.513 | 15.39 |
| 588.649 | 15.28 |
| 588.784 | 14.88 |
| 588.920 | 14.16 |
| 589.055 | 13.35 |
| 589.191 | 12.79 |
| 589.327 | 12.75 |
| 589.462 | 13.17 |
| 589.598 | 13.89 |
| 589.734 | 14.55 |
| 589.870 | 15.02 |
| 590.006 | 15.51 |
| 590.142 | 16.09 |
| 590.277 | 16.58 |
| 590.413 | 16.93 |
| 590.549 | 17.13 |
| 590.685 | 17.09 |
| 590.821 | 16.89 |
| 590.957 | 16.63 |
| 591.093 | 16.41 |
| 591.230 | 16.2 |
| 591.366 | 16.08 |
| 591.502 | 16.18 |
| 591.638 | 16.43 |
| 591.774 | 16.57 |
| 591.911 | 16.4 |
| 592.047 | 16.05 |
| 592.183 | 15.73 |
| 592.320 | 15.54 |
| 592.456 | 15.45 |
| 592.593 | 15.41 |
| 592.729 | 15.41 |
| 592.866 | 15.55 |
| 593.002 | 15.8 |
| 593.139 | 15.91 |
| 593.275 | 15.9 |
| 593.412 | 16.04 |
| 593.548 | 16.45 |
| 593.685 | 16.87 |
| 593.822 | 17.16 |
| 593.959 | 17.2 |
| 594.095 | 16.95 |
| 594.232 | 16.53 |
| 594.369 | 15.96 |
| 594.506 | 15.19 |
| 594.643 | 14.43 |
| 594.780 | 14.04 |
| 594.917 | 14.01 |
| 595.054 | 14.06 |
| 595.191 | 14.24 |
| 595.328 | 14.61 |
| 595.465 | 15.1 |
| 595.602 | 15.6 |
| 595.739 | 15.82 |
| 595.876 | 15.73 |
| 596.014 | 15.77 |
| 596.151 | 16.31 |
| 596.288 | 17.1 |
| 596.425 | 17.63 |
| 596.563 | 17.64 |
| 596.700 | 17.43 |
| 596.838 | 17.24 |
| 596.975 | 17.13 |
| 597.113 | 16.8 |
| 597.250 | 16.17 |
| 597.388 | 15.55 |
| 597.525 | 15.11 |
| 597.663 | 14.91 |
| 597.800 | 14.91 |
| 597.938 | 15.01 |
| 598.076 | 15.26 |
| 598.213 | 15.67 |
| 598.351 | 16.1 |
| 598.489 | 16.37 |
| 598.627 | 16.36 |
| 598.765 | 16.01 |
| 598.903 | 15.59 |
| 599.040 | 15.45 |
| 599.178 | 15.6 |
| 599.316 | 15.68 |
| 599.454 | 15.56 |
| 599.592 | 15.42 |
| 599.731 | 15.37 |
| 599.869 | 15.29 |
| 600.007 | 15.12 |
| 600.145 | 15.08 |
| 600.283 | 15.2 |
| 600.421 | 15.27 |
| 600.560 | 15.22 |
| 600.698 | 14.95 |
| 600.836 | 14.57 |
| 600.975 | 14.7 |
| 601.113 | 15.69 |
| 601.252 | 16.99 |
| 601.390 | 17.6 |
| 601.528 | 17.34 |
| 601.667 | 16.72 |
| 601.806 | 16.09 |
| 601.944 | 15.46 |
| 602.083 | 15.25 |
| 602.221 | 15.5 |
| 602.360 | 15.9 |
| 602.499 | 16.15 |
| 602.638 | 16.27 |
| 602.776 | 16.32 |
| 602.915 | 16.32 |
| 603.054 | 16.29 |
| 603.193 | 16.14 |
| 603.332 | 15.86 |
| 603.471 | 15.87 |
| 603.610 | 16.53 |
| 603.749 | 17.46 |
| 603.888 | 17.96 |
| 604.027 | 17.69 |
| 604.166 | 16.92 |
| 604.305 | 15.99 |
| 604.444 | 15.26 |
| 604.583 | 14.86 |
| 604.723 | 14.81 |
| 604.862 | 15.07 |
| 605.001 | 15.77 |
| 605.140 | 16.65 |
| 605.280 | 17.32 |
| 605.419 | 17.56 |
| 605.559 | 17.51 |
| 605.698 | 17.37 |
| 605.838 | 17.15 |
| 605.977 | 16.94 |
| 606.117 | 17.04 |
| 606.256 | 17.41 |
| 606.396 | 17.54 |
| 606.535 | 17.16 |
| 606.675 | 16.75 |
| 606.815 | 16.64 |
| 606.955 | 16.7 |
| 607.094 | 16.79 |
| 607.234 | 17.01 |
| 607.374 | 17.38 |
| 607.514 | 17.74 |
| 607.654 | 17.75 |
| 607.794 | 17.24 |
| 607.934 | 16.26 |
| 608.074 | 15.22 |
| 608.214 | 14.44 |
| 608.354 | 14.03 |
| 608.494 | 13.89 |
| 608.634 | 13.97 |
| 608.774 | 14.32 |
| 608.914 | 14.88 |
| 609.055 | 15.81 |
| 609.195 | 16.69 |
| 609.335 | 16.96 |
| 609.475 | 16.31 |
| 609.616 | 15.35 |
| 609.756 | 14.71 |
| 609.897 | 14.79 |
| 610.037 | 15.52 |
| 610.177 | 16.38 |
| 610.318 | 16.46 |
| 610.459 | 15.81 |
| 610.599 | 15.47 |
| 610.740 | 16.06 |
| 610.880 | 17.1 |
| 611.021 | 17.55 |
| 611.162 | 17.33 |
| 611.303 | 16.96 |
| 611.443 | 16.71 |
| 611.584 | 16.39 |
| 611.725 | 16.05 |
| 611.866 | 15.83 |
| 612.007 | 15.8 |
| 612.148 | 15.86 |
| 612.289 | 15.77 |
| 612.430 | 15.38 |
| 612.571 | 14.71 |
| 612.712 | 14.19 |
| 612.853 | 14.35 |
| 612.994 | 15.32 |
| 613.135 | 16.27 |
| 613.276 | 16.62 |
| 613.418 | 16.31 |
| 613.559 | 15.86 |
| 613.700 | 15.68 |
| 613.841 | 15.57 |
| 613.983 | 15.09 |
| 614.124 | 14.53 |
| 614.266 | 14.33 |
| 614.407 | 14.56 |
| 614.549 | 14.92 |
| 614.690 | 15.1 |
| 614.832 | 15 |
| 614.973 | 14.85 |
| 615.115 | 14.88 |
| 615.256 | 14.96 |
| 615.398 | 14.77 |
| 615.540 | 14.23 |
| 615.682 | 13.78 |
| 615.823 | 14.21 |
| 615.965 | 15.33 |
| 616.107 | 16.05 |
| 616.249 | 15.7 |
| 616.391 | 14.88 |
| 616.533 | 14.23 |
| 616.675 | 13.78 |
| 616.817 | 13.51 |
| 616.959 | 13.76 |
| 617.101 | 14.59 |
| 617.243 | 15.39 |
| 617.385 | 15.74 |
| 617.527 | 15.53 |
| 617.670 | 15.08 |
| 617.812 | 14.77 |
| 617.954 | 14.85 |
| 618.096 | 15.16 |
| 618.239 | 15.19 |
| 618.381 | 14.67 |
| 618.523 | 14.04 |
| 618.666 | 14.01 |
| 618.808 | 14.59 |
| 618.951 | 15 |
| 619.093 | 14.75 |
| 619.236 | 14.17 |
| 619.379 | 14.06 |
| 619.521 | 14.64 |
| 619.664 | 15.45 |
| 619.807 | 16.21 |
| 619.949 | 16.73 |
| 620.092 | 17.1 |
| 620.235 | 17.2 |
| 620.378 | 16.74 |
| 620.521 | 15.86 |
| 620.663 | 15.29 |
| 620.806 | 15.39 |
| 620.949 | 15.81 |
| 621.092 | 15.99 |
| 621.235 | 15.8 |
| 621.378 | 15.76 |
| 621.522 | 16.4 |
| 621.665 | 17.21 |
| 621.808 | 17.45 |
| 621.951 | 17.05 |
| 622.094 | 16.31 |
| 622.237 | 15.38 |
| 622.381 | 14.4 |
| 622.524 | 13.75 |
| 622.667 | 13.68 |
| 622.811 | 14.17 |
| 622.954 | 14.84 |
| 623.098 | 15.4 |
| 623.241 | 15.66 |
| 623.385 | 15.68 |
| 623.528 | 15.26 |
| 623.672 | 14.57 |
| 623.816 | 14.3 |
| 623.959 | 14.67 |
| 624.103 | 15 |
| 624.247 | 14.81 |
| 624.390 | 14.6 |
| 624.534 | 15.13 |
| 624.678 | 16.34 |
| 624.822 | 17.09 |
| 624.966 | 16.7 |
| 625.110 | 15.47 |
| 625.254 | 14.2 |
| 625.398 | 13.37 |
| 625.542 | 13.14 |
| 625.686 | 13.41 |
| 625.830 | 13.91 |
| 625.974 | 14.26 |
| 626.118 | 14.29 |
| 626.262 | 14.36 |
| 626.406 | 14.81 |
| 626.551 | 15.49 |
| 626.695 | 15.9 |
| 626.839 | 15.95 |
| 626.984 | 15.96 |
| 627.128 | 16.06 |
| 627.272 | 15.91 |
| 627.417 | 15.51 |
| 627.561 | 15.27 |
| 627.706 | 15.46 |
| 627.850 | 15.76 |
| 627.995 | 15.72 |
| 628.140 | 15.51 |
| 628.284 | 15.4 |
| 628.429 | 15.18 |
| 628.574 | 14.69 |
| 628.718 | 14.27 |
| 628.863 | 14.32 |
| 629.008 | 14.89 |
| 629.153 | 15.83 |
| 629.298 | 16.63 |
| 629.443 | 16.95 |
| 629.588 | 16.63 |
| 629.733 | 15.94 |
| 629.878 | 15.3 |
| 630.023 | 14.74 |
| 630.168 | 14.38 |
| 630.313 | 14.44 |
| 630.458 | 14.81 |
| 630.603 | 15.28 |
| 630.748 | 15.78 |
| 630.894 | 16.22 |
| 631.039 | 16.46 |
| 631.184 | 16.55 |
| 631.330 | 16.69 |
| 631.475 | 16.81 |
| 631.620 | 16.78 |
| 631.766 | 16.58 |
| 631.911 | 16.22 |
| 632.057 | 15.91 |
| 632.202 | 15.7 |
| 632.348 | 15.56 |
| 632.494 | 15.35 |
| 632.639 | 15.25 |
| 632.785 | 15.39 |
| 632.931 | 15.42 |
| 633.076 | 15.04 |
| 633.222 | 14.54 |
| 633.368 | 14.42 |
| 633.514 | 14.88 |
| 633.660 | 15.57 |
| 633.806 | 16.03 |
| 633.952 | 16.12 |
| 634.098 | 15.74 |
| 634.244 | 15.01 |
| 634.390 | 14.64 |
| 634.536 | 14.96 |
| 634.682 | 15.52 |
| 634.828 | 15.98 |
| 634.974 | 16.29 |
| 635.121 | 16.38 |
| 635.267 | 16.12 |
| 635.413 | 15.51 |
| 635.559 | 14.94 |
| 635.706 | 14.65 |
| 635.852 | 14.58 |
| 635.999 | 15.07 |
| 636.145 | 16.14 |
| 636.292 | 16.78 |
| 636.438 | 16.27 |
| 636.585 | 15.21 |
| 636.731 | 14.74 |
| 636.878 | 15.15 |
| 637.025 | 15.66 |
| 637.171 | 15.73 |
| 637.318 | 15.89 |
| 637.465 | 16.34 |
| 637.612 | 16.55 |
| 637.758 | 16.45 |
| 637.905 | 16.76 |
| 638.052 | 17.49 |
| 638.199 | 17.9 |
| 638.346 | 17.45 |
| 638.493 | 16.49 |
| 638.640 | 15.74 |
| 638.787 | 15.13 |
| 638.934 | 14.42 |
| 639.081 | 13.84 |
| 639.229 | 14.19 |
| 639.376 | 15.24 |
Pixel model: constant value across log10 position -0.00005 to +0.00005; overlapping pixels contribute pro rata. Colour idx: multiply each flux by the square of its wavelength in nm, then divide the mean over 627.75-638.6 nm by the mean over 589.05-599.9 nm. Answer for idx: 1.13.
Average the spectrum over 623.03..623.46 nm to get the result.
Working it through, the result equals 15.6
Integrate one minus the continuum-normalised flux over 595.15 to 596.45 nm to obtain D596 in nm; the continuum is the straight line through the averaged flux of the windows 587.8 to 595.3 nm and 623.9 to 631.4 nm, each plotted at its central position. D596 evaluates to -0.02 nm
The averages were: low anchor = 15.5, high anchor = 15.3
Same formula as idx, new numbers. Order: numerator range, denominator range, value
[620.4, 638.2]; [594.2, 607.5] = 1.06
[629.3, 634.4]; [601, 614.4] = 1.05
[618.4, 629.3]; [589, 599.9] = 1.07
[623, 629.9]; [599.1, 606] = 1.02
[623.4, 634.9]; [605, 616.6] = 1.03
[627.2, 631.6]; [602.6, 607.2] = 1.02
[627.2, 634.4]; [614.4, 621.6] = 1.07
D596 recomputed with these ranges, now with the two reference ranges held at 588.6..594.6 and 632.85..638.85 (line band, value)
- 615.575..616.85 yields 0.09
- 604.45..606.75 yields -0.13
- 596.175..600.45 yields -0.05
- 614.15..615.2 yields 0.06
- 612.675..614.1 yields 0.02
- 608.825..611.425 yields -0.06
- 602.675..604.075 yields -0.08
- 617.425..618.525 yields 0.05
